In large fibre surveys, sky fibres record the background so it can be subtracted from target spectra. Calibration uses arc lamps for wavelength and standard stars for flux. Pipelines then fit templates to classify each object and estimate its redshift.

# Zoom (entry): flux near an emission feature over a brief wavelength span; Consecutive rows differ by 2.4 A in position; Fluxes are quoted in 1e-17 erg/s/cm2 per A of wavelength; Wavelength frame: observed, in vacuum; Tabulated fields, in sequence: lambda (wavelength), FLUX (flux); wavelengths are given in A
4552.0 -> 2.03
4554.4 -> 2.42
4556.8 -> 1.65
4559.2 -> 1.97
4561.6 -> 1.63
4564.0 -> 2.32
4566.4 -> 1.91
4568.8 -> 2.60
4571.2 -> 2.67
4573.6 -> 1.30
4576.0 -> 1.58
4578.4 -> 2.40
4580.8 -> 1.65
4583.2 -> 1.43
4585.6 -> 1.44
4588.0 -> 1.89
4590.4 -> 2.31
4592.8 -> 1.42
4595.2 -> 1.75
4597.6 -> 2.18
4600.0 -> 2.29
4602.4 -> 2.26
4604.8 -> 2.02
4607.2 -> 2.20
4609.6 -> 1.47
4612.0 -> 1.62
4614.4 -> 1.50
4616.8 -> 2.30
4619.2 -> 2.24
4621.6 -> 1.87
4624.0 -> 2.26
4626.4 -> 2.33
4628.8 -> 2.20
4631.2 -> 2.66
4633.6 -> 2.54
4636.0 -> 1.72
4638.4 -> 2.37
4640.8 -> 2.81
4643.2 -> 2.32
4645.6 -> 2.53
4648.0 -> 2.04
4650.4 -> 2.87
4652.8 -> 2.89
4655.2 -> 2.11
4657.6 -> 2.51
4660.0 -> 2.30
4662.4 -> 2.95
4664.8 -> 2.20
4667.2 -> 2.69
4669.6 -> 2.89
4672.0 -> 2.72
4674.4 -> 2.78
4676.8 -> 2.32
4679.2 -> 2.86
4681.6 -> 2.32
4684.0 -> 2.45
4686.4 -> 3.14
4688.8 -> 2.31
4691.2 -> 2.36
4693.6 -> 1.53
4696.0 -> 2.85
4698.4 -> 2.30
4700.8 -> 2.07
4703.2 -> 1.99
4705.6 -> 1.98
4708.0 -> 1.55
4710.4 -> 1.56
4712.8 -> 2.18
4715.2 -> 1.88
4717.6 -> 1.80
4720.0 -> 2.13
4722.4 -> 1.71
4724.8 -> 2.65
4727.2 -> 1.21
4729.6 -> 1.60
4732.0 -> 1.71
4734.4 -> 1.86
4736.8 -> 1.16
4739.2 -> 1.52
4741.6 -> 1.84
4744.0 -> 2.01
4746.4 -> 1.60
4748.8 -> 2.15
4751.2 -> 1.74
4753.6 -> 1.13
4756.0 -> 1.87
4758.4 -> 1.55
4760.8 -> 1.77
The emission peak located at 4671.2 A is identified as C III]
